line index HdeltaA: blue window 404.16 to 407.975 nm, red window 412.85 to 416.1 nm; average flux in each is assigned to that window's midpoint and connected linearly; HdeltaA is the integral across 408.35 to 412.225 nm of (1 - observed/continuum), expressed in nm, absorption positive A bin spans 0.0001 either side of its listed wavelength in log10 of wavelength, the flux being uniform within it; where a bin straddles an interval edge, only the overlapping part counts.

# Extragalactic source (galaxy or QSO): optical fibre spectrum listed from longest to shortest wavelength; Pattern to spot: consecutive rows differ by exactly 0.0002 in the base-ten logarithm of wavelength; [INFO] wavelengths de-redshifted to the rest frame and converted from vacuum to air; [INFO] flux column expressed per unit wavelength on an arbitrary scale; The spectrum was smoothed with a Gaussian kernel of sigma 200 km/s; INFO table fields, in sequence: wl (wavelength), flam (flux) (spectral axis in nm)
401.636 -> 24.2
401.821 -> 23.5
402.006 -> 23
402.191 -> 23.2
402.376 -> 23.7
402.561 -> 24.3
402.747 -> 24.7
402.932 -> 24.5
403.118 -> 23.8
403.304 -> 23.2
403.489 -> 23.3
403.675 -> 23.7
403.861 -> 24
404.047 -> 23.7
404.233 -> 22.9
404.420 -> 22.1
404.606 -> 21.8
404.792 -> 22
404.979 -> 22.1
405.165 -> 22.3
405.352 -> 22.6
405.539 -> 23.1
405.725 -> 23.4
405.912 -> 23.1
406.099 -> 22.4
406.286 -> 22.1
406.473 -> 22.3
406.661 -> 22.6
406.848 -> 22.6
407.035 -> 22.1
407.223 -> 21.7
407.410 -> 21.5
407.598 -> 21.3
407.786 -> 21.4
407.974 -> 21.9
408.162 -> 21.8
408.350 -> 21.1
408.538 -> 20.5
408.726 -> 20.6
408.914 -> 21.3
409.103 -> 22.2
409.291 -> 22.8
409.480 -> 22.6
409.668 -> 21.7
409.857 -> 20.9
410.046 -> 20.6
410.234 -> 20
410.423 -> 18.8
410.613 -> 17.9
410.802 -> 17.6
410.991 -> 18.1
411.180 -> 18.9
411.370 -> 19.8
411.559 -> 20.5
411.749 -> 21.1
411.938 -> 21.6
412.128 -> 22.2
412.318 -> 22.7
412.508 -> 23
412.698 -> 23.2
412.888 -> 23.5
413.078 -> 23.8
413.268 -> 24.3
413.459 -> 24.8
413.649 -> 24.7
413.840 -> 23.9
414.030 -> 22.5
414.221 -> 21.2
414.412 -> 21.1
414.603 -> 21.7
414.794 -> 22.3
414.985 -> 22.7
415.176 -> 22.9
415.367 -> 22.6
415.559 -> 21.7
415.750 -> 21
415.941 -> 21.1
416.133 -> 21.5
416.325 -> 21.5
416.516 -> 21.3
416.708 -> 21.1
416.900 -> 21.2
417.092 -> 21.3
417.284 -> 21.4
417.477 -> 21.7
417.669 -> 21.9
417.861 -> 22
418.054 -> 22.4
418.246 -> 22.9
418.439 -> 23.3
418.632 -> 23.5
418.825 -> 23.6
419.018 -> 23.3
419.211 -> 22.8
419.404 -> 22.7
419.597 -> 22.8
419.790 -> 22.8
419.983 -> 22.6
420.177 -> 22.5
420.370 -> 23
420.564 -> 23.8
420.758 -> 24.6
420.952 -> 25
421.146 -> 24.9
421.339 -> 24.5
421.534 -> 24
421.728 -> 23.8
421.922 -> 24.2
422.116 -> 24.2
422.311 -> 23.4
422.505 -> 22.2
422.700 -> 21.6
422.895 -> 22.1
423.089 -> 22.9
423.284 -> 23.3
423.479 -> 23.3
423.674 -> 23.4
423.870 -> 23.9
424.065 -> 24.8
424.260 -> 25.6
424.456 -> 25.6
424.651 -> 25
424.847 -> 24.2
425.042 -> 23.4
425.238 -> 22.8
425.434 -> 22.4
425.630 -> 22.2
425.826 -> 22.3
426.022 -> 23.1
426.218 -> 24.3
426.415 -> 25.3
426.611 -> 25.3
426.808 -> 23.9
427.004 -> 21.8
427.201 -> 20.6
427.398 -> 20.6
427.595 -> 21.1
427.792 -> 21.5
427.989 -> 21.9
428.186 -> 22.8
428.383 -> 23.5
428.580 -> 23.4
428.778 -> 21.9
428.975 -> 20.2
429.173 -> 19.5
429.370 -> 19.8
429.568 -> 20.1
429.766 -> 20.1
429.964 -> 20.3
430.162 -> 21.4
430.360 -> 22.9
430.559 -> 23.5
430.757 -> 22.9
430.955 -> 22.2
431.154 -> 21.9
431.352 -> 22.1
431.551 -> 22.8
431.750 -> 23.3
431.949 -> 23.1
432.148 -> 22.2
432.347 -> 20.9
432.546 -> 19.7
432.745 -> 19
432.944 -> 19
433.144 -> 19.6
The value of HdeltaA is 0.34 nm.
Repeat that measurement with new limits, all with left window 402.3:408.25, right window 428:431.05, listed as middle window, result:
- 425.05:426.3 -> -0.06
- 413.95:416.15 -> 0.04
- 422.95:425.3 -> -0.23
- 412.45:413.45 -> -0.06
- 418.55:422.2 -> -0.26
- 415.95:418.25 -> 0.06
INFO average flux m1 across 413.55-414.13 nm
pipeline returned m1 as 23.7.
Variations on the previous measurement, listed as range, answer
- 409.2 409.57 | 22.7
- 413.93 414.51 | 21.6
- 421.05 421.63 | 24.5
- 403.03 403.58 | 23.4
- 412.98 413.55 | 24.3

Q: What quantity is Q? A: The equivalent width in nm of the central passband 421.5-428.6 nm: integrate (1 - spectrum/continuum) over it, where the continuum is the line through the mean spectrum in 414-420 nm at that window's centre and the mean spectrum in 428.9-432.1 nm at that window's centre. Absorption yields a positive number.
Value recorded -0.45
